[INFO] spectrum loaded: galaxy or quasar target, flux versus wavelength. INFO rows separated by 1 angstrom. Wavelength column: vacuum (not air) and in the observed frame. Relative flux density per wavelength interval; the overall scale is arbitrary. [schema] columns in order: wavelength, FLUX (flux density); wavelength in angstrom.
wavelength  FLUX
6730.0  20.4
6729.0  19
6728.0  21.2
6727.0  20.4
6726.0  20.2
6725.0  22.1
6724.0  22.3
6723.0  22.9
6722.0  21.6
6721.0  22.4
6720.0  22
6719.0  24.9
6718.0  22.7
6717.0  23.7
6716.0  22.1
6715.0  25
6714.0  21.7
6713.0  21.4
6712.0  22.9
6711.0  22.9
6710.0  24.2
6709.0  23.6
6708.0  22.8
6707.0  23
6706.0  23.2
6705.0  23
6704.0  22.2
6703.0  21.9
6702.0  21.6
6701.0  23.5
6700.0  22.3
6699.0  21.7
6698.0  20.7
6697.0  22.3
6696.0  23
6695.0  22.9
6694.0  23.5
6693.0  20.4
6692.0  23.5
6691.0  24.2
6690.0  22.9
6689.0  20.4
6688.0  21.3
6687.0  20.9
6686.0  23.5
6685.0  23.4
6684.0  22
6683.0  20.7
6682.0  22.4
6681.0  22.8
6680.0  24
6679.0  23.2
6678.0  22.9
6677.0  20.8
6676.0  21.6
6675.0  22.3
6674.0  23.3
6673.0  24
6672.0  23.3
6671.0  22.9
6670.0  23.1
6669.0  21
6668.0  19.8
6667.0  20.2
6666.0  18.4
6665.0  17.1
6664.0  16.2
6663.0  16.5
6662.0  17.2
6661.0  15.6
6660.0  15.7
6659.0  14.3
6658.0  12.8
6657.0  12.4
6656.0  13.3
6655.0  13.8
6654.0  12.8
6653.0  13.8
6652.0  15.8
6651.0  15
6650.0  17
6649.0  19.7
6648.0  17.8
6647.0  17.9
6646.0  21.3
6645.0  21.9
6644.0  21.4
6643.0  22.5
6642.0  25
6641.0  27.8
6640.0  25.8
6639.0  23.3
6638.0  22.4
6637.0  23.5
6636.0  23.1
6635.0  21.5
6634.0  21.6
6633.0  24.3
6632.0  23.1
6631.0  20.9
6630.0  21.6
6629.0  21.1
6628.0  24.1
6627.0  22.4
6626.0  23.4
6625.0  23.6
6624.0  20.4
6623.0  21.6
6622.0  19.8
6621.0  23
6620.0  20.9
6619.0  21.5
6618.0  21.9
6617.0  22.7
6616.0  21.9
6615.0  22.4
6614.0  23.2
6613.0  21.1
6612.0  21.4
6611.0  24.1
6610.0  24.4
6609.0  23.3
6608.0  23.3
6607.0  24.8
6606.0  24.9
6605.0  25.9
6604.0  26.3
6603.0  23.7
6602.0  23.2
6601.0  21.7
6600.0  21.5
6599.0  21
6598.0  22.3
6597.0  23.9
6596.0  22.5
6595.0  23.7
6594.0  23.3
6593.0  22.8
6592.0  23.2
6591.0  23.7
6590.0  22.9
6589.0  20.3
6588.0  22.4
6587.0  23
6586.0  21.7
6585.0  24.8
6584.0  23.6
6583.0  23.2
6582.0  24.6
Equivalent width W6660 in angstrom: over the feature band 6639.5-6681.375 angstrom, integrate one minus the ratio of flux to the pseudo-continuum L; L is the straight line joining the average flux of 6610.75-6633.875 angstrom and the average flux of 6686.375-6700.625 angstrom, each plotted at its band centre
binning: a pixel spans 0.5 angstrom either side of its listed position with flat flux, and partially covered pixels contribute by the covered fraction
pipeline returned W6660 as 5.3 angstrom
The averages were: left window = 22.2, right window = 22.2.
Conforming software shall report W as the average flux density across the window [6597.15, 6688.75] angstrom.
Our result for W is 21.1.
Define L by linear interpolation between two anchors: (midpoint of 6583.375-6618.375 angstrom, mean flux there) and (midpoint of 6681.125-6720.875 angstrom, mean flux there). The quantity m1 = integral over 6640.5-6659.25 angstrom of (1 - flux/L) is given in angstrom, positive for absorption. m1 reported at 4.2 angstrom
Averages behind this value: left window 23.1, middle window 17.7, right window 22.6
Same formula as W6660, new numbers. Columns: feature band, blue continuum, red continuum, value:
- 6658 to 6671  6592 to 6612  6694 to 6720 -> 2.9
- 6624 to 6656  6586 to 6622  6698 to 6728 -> 2.7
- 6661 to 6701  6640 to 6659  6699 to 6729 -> -2.7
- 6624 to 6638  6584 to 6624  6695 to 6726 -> 0.1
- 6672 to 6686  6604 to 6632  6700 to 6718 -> 0.1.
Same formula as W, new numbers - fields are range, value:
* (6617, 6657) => 20.7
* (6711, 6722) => 22.8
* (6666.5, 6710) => 22.4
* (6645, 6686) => 19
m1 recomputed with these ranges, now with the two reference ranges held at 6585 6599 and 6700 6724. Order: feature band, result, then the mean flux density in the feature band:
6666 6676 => 0.35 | 22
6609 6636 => 0.60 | 22.3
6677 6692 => 0.23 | 22.4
